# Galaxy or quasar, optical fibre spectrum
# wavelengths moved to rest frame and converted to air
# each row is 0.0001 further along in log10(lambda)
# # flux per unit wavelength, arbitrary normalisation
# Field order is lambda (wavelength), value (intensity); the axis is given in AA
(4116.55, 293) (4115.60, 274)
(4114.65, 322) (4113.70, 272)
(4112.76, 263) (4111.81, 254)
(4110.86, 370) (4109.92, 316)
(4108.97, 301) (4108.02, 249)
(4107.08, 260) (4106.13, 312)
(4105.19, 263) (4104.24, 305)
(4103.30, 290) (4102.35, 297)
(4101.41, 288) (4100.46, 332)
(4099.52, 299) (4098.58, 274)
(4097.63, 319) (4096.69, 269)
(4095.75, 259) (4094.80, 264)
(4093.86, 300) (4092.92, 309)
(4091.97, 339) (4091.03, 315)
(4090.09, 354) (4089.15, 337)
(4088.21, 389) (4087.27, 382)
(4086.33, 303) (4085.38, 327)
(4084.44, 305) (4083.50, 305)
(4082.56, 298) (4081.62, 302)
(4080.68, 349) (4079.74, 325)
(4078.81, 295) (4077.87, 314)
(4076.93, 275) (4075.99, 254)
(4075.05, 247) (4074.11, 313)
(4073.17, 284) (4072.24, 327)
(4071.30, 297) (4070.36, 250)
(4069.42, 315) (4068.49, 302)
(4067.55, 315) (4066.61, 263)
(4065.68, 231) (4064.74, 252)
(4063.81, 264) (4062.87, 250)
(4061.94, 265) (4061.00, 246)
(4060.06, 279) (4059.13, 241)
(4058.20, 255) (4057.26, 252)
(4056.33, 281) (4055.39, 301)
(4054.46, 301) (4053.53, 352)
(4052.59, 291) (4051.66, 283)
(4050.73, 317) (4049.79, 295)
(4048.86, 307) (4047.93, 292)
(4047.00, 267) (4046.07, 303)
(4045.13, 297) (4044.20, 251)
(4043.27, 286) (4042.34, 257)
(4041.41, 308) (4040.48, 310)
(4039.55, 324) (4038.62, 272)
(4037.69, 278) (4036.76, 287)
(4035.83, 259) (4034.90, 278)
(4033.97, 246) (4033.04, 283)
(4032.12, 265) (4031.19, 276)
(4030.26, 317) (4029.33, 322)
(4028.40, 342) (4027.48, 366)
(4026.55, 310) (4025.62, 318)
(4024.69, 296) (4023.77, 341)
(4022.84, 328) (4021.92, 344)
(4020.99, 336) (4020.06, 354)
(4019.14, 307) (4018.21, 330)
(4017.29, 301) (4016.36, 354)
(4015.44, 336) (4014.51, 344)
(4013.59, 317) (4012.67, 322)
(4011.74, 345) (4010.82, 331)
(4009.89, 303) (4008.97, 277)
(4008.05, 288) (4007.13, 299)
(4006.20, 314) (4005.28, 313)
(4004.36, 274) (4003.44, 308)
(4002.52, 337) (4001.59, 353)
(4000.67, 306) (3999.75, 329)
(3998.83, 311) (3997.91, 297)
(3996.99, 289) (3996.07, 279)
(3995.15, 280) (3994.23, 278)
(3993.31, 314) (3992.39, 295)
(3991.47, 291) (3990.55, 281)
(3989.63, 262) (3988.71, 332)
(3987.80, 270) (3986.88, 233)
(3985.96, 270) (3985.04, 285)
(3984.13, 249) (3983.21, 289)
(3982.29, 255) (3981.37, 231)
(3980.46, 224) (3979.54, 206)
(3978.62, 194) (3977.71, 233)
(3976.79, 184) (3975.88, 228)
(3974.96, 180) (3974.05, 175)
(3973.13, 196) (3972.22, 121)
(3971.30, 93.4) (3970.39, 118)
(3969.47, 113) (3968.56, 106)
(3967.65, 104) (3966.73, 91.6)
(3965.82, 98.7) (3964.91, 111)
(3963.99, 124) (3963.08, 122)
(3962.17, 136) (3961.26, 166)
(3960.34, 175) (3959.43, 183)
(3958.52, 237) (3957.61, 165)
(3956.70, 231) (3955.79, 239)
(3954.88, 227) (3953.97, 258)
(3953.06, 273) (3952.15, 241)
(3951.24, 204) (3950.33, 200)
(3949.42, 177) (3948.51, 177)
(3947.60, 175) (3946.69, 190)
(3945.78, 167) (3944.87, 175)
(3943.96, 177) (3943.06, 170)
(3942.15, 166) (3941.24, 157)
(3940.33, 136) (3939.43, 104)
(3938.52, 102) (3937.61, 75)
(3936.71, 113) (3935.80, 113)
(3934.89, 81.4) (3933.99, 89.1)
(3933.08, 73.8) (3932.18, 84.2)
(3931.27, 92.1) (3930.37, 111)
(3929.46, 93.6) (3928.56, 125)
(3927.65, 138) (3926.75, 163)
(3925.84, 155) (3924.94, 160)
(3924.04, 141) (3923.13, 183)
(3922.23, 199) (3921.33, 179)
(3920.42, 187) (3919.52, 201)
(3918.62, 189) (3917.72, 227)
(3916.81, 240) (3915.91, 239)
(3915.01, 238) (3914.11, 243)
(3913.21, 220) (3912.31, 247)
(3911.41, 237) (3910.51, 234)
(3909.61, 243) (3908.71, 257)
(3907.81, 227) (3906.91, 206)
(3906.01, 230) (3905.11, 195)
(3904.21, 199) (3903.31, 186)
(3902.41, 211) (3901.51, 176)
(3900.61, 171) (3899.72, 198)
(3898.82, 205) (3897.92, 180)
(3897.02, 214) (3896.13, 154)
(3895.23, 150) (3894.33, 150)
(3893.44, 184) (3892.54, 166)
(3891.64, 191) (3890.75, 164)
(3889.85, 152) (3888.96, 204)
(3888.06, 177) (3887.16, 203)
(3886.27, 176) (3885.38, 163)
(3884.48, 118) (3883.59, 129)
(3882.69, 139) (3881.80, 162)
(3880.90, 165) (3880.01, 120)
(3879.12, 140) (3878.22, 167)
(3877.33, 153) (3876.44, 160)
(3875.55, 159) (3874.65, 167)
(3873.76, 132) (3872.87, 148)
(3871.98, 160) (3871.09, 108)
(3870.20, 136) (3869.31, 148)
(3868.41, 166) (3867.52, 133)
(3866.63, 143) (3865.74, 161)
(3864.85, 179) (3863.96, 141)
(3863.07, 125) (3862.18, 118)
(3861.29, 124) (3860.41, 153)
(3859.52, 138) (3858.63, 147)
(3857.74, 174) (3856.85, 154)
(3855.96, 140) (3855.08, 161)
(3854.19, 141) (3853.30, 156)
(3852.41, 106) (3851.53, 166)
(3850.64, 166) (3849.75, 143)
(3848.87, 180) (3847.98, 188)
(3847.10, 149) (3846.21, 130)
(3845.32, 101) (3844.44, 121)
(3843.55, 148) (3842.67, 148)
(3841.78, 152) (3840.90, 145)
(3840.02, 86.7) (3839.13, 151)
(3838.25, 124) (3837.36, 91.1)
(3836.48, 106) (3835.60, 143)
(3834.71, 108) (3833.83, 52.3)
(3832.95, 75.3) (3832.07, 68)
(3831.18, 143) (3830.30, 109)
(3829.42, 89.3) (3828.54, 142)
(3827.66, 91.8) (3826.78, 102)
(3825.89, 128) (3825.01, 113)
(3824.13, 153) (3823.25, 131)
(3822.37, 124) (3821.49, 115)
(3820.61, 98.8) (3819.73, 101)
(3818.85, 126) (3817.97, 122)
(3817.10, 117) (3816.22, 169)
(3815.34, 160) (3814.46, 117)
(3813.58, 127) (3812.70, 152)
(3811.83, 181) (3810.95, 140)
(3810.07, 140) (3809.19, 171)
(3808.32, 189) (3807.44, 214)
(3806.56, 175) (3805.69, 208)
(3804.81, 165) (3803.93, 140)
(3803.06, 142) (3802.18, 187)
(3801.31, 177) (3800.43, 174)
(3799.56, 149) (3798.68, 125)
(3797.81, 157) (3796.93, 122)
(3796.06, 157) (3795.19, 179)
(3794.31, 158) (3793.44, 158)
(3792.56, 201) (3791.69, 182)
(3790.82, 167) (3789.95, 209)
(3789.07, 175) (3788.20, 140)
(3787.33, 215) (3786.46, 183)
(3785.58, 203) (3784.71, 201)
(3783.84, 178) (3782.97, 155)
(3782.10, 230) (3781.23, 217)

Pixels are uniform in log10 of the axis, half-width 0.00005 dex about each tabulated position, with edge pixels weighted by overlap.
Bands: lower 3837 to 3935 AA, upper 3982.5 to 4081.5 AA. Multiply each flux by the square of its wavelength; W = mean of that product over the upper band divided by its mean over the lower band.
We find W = 1.95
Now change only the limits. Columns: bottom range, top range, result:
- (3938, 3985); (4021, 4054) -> 1.74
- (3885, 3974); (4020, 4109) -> 1.85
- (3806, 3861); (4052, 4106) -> 2.48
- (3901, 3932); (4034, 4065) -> 1.57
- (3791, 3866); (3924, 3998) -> 1.40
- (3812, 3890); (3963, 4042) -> 2.10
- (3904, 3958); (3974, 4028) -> 1.70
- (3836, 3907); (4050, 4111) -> 2.10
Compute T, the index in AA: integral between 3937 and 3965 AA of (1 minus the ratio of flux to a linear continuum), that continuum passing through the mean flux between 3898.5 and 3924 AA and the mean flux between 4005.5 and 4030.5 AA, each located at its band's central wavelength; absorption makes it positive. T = 8.60 AA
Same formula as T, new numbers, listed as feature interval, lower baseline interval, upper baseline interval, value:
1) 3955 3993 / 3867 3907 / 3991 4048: 9.0 AA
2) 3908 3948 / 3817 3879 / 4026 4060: 6.1 AA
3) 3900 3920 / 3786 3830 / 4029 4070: -1.2 AA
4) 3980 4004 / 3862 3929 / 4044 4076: -4.8 AA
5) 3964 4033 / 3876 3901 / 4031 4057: -3.5 AA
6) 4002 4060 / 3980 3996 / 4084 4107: -3.2 AA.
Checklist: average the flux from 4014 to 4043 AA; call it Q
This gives 309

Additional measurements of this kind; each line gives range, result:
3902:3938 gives 176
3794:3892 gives 143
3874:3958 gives 175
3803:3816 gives 162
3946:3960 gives 211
